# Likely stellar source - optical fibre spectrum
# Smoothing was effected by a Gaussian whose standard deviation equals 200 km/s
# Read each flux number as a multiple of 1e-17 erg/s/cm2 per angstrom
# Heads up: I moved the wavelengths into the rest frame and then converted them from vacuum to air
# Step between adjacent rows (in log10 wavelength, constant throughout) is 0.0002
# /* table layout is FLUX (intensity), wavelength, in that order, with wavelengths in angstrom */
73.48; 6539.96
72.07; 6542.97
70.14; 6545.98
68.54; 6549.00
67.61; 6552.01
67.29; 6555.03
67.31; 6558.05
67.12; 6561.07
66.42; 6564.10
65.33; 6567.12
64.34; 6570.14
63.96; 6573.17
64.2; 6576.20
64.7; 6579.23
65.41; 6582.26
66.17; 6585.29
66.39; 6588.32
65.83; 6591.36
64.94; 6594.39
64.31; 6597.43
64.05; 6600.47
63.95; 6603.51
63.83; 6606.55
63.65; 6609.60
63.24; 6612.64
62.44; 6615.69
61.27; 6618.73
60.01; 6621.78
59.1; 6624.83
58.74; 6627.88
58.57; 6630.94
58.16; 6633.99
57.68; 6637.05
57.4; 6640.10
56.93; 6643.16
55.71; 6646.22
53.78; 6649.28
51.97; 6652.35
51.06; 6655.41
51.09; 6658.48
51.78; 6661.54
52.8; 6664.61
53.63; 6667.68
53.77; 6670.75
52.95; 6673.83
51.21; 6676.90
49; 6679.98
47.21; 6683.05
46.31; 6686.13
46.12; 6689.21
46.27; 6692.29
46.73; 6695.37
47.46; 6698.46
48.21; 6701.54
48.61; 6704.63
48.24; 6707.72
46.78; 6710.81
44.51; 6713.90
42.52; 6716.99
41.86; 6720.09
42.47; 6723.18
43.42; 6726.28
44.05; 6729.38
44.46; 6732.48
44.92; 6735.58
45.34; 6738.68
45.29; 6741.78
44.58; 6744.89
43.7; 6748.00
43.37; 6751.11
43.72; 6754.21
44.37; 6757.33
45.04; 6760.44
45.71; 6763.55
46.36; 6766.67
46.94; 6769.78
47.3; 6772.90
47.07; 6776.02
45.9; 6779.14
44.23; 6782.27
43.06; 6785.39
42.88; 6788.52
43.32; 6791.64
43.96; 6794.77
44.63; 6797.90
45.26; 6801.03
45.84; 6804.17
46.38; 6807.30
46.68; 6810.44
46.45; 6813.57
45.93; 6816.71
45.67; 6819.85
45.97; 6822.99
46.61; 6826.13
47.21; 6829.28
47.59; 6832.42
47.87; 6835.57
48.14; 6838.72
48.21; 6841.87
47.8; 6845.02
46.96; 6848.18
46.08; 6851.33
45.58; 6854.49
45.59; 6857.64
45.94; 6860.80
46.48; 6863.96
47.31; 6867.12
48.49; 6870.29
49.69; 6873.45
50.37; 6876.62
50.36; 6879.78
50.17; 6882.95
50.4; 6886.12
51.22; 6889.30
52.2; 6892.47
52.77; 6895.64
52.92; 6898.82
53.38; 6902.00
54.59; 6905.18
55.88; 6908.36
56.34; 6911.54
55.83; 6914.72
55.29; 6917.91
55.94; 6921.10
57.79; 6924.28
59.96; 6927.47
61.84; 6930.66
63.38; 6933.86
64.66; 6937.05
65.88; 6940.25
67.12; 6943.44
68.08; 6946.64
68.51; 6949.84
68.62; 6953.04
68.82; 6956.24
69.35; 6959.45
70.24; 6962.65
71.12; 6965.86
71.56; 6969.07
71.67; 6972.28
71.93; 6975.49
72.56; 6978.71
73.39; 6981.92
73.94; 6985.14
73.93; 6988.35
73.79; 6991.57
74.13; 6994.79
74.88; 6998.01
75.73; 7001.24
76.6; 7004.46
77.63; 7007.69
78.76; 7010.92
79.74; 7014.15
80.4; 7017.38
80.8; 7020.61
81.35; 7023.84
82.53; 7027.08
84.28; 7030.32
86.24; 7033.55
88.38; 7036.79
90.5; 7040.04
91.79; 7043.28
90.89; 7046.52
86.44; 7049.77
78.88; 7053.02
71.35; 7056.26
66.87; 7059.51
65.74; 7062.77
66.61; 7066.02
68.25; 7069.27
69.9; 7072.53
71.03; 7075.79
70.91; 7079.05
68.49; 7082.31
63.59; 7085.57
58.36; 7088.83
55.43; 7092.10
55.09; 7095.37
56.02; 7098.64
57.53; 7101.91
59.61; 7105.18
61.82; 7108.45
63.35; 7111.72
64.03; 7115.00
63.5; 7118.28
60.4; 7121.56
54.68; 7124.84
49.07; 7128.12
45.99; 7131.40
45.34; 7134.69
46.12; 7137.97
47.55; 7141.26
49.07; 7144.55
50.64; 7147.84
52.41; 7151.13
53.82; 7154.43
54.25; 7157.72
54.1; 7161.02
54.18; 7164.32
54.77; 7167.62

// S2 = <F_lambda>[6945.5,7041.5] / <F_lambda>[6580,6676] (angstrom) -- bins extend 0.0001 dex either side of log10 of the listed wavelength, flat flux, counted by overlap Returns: 1.29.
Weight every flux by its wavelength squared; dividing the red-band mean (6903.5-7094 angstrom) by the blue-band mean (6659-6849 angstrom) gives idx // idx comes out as 1.65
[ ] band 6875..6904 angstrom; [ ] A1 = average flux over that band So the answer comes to 51.6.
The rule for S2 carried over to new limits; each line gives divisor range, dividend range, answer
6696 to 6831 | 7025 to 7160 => 1.44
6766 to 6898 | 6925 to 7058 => 1.59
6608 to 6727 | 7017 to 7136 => 1.32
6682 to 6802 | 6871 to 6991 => 1.37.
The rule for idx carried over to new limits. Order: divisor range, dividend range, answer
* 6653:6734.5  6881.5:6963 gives 1.33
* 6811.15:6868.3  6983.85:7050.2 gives 1.83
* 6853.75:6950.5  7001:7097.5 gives 1.43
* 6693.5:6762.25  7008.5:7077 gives 1.93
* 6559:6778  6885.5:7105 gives 1.42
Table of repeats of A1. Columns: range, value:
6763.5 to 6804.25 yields 45.1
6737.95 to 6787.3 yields 45.1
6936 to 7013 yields 71.9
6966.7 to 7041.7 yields 78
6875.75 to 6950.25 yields 57.2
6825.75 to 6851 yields 47.5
